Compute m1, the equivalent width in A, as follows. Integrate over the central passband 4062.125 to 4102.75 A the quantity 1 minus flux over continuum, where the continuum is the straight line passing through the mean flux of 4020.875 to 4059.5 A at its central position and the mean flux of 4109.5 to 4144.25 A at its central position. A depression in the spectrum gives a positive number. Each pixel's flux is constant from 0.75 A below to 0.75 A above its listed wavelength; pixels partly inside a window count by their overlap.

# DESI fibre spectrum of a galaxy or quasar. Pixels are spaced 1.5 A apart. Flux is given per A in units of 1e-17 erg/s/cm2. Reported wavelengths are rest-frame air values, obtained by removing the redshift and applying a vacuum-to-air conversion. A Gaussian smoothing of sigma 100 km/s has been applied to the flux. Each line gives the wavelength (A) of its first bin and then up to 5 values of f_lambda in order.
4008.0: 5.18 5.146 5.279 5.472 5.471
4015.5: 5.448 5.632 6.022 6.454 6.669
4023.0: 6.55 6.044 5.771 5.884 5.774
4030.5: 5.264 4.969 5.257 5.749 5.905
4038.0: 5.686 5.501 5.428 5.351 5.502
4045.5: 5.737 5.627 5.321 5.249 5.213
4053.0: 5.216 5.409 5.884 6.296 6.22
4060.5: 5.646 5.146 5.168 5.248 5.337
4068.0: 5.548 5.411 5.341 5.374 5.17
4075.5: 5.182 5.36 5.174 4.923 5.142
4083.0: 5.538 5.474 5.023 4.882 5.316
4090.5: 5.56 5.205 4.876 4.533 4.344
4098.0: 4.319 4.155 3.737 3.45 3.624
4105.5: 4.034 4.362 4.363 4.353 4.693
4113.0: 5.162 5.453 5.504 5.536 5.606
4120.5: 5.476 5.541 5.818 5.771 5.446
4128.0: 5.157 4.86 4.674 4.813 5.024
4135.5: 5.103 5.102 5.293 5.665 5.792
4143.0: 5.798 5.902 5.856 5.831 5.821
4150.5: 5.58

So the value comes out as 3.5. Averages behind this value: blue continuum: 5.67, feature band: 5.01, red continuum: 5.3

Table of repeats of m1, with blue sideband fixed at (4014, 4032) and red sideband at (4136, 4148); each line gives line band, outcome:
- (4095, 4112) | 4.70 A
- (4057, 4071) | 0.66 A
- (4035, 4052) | 0.97 A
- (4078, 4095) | 1.76 A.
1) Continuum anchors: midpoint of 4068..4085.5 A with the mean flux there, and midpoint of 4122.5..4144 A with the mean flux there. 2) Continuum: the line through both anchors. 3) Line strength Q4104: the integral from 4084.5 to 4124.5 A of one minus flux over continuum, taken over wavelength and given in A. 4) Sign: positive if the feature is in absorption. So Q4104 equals 3.6 A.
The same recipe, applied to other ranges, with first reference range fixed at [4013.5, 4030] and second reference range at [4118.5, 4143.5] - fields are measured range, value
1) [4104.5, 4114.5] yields 1.68 A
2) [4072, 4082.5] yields 0.85 A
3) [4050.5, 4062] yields 0.24 A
